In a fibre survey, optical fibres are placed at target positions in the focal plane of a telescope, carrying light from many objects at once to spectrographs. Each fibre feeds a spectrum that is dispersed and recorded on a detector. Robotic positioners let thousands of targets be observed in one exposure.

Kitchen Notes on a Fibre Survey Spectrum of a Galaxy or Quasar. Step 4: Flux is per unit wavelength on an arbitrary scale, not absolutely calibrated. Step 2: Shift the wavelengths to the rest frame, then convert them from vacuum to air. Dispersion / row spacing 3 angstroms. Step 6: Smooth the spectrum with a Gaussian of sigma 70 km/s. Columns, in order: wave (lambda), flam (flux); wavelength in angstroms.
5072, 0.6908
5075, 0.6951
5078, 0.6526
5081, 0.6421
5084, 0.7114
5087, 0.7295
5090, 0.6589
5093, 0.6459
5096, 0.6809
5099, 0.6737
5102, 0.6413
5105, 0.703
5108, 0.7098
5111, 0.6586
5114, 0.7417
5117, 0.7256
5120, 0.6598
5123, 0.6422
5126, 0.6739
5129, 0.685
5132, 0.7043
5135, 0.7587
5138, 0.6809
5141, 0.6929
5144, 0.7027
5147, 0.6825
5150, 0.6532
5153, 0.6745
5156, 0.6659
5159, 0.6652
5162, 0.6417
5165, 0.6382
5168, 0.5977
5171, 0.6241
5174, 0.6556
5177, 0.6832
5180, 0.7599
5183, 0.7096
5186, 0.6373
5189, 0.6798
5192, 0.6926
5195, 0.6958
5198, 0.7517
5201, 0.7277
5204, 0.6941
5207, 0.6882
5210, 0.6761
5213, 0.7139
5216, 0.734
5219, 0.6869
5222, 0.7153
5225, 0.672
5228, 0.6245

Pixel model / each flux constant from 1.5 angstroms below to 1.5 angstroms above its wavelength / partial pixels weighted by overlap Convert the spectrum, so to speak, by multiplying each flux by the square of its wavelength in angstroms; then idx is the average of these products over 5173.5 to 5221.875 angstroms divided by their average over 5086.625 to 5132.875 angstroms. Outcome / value 1.06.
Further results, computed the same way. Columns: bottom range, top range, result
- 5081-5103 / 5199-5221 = 1.09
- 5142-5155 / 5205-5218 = 1.06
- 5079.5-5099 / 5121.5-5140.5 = 1.04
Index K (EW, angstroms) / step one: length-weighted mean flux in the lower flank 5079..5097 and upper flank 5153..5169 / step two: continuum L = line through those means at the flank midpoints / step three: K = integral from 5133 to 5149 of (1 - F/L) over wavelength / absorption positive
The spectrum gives -1.2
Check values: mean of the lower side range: 0.677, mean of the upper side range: 0.646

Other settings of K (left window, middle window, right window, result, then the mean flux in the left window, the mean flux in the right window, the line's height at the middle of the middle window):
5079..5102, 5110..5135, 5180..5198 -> -0.4 angstroms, 0.675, 0.695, 0.681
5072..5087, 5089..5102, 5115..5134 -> 0.4 angstroms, 0.682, 0.685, 0.683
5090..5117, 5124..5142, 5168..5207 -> -0.3 angstroms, 0.683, 0.689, 0.685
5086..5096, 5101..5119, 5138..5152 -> -0.5 angstroms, 0.676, 0.682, 0.678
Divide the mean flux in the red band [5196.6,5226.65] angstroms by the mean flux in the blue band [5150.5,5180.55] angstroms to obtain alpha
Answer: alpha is 1.1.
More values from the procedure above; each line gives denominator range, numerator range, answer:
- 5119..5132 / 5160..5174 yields 0.94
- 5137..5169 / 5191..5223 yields 1.06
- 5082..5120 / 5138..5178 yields 0.96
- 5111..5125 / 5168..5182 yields 0.98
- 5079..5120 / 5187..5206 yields 1.03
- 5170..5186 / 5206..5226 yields 1.02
